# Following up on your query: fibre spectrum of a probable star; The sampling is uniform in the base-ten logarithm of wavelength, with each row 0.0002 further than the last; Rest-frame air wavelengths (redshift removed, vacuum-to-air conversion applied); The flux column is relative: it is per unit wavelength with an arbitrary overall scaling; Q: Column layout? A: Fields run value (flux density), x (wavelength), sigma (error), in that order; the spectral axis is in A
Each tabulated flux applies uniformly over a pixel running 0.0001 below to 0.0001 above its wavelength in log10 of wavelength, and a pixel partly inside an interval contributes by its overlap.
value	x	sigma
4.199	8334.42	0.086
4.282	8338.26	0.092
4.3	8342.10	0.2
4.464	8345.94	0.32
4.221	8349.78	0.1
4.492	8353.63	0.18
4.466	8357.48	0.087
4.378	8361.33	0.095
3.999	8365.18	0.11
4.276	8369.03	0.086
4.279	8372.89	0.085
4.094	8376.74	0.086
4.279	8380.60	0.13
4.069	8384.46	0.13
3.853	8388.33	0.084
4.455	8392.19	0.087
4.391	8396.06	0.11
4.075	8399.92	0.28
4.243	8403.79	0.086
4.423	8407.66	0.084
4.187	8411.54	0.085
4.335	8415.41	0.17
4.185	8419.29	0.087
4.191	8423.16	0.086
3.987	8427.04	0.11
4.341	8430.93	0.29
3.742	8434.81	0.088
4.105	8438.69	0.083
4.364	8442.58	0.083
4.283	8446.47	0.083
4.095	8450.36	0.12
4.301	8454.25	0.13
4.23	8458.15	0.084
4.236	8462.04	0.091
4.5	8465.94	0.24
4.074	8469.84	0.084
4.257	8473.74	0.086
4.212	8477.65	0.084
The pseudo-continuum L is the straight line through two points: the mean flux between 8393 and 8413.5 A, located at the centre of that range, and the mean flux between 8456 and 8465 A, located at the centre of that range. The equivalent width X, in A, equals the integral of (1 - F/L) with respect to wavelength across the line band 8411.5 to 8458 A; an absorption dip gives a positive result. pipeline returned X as 0.99 A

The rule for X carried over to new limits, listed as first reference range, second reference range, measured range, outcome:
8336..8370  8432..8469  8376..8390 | 0.7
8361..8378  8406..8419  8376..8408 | 0.3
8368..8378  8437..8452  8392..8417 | -0.4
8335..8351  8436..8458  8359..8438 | 1.3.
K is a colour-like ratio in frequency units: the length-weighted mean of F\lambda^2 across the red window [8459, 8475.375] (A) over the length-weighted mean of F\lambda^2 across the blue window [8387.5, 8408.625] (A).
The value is 1.02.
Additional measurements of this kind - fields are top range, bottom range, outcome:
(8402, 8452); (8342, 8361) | 0.97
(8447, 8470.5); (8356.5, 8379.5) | 1.02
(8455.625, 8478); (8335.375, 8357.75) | 1.00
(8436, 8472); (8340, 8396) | 1.01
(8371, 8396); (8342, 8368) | 0.97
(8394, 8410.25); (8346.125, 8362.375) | 0.98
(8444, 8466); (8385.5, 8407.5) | 1.02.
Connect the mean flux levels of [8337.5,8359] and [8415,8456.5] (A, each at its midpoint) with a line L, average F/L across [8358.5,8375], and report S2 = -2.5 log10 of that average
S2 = 0.02 mag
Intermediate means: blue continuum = 4.37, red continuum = 4.17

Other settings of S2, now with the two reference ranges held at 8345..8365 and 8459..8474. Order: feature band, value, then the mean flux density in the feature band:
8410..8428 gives 0.03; 4.19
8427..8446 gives 0.04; 4.13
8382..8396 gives 0.04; 4.16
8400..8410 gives 0.01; 4.28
